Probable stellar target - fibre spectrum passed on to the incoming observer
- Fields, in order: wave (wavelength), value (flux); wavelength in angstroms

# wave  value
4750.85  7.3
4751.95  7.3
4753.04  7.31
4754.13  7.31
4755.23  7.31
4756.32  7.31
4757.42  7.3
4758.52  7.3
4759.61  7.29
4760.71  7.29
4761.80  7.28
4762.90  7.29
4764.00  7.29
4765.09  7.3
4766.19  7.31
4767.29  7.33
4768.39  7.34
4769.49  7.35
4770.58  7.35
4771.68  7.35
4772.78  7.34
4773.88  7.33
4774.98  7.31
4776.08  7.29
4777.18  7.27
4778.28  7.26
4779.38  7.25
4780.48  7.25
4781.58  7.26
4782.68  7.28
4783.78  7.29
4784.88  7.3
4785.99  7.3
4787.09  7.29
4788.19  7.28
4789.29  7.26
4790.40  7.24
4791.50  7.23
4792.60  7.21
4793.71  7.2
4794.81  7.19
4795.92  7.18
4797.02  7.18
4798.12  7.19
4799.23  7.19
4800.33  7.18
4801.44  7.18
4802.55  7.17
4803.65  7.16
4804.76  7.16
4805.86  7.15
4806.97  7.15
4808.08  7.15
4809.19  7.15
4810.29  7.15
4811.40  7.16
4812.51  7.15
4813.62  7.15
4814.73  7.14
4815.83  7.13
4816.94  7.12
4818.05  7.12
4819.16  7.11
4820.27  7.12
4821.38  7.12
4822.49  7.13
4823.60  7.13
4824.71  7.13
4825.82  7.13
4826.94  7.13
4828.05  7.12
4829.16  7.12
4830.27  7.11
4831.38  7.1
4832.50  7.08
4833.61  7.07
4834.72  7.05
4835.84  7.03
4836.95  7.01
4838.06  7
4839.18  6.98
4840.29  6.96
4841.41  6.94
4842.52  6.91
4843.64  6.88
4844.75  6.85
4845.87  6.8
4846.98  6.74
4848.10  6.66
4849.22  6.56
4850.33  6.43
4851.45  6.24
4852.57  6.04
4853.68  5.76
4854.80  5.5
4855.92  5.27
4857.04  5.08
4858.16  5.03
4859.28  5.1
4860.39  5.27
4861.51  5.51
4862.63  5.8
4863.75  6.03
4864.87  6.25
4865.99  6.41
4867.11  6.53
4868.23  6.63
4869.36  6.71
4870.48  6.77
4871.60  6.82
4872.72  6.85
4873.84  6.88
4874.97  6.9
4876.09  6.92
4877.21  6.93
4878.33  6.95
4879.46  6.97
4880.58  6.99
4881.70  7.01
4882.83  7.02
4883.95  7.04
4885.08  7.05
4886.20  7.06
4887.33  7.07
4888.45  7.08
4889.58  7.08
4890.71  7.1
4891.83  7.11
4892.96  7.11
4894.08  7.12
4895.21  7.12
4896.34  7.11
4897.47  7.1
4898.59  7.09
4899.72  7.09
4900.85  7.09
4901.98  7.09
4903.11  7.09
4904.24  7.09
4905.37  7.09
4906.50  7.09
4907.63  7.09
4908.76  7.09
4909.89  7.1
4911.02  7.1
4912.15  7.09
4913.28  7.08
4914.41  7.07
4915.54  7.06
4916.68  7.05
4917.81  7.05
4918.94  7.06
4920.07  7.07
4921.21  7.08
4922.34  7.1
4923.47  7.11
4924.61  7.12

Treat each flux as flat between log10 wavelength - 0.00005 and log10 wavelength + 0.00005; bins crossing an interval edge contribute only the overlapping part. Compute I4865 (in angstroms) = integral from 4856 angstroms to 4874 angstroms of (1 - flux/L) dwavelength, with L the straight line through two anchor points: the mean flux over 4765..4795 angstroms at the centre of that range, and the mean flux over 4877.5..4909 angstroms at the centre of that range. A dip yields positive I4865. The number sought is 2.7 angstroms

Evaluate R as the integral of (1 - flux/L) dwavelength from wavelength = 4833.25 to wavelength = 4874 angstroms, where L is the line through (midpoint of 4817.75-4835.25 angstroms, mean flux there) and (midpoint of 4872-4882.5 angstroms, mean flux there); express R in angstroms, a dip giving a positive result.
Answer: 3.7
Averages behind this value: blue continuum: 7.11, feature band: 6.38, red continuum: 6.93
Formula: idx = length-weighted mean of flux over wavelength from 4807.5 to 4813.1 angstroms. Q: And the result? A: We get 7.15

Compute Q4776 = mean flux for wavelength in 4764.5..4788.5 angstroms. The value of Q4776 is 7.3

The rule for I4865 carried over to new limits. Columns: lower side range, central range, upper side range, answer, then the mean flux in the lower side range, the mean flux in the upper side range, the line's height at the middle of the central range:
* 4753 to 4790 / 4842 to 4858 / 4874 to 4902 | 2.01 angstroms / 7.3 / 7.04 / 7.13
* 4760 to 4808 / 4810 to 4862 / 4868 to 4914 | 3.34 angstroms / 7.25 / 7.02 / 7.14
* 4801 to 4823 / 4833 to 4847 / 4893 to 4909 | 0.36 angstroms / 7.14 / 7.1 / 7.13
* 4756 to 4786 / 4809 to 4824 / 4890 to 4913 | 0.20 angstroms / 7.3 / 7.1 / 7.23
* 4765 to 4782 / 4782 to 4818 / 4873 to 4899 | 0.23 angstroms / 7.3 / 7.03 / 7.24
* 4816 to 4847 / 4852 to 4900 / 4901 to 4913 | 3.45 angstroms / 7.04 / 7.09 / 7.07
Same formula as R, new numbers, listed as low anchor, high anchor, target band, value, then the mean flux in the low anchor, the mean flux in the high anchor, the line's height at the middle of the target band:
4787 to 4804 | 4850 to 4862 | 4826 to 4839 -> -1.8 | 7.21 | 5.55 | 6.19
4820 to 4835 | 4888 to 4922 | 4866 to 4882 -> 0.6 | 7.11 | 7.09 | 7.1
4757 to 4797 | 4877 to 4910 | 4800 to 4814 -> 0.1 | 7.28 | 7.07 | 7.23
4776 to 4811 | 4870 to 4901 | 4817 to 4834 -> 0.1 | 7.22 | 7.02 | 7.15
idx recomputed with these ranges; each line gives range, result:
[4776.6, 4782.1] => 7.26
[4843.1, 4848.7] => 6.78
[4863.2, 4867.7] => 6.31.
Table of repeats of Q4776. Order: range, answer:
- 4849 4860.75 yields 5.65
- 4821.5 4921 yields 6.79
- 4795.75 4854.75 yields 6.98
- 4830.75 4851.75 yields 6.87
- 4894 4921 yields 7.08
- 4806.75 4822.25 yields 7.14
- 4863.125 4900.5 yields 6.91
